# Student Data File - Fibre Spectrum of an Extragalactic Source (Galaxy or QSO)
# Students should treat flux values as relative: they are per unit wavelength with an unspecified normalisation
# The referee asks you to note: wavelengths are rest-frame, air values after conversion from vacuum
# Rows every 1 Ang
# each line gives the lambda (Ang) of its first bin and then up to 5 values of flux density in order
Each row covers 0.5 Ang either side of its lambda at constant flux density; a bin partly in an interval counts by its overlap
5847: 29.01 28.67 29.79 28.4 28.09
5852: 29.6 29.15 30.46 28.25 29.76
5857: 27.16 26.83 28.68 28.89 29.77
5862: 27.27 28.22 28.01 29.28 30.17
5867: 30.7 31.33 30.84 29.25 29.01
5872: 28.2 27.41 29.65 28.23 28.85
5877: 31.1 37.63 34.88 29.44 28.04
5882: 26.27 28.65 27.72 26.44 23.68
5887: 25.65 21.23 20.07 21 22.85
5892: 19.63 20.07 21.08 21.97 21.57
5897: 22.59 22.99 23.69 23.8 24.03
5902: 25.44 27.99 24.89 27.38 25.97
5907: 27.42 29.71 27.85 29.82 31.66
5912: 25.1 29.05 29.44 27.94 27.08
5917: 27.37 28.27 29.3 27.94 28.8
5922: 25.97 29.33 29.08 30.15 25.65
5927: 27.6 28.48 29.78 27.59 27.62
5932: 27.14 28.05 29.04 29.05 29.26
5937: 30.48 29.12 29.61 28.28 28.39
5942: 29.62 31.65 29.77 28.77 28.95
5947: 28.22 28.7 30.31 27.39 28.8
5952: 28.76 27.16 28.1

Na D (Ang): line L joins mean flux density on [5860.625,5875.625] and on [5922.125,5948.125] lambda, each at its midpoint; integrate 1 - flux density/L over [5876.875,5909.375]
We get 4.0 Ang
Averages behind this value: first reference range 29.1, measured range 25.5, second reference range 28.8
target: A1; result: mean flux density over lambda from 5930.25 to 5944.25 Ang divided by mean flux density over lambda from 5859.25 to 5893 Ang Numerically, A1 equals 1.05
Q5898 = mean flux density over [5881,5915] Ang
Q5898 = 25.1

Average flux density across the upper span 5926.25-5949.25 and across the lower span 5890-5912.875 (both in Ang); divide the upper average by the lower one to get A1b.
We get 1.2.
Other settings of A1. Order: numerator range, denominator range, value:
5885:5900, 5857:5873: 0.77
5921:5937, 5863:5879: 0.94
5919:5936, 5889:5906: 1.22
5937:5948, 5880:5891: 1.17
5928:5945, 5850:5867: 1.01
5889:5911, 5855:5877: 0.84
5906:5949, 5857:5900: 1.07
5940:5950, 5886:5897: 1.35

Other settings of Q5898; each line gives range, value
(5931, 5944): 29.1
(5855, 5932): 27.3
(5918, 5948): 28.7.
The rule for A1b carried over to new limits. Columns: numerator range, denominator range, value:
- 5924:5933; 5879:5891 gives 1.10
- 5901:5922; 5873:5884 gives 0.93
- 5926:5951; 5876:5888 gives 1.00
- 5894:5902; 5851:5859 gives 0.80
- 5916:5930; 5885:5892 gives 1.25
